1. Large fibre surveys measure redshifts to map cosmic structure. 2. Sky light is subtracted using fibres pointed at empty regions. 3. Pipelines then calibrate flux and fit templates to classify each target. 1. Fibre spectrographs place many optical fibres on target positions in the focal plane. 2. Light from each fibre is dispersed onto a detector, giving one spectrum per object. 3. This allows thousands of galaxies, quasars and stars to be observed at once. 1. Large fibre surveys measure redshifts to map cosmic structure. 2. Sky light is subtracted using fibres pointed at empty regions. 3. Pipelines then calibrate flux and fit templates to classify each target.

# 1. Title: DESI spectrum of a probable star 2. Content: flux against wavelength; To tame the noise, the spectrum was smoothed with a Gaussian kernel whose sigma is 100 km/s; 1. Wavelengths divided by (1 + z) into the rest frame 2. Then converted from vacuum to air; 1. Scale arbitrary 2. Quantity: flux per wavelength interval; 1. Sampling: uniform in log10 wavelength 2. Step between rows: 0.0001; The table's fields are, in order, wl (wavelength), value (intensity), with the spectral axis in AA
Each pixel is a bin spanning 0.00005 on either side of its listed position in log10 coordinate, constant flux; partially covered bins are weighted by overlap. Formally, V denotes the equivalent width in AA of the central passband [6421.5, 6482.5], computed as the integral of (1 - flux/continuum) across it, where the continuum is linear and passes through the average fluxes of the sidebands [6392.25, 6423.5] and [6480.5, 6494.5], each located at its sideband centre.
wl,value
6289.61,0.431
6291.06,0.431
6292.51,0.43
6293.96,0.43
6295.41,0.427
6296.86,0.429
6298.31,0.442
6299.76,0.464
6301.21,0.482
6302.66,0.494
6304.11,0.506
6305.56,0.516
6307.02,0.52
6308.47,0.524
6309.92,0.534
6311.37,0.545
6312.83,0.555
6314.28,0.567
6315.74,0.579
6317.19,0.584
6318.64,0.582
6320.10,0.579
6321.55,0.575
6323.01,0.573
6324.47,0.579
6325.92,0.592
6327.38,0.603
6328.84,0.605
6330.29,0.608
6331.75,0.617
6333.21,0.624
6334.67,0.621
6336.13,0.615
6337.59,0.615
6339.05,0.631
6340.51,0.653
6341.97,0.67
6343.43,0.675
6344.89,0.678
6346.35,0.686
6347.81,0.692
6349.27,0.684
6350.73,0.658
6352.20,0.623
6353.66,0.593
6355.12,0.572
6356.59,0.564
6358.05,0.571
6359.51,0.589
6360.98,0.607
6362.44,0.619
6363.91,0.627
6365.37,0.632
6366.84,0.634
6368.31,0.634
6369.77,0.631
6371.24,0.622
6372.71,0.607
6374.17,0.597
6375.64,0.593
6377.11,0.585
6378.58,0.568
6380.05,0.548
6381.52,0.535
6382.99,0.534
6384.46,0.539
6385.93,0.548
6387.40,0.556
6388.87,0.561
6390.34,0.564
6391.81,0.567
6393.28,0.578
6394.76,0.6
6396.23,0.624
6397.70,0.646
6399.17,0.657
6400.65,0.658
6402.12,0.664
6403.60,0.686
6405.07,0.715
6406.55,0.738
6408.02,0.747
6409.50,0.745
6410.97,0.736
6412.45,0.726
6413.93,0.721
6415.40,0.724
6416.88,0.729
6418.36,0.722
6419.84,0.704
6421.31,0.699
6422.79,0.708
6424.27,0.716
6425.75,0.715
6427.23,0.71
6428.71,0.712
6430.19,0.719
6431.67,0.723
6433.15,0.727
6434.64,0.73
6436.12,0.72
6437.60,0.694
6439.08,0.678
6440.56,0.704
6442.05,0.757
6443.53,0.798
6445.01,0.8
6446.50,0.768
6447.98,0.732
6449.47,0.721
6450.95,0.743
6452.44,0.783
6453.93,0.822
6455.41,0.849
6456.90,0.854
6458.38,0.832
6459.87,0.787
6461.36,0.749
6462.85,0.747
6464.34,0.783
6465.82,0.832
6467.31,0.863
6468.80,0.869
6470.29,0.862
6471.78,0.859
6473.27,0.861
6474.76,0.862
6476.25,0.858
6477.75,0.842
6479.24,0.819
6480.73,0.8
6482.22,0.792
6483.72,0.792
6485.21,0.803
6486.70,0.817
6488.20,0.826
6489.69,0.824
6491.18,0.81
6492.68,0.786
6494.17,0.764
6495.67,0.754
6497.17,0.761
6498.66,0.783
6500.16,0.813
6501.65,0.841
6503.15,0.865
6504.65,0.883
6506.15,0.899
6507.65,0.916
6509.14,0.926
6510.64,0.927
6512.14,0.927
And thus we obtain -1.9 AA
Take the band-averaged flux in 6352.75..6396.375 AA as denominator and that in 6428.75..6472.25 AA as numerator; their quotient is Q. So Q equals 1.32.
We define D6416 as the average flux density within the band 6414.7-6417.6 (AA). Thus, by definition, 0.726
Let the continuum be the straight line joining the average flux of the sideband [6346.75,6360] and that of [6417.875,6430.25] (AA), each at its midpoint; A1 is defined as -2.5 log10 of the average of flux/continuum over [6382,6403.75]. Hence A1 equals 0.13 mag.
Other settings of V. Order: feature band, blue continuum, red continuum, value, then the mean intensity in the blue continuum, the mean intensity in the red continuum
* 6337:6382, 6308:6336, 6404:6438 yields 1.00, 0.583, 0.721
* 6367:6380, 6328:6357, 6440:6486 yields 1.44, 0.635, 0.805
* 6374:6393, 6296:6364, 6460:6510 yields 3.06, 0.585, 0.826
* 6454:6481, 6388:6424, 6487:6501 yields -2.57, 0.676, 0.793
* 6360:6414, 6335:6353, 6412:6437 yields 5.08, 0.656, 0.718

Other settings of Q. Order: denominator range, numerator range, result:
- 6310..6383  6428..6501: 1.30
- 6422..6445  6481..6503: 1.11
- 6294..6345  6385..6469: 1.27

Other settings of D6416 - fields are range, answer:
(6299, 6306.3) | 0.492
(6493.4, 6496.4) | 0.759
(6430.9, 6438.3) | 0.719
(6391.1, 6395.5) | 0.581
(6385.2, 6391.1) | 0.558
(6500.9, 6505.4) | 0.863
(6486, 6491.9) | 0.82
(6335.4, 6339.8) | 0.62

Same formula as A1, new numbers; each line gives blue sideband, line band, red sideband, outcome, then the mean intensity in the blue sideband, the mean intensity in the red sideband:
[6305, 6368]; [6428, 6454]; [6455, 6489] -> 0.051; 0.604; 0.824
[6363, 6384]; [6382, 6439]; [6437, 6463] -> 0.013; 0.595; 0.769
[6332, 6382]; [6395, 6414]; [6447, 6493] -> 0.011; 0.619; 0.812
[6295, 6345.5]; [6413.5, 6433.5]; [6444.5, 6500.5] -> 0.019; 0.568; 0.806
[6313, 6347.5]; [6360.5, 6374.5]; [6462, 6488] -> 0.078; 0.614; 0.827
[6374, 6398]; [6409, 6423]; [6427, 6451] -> -0.095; 0.571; 0.732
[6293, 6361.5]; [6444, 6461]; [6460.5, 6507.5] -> -0.024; 0.577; 0.821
